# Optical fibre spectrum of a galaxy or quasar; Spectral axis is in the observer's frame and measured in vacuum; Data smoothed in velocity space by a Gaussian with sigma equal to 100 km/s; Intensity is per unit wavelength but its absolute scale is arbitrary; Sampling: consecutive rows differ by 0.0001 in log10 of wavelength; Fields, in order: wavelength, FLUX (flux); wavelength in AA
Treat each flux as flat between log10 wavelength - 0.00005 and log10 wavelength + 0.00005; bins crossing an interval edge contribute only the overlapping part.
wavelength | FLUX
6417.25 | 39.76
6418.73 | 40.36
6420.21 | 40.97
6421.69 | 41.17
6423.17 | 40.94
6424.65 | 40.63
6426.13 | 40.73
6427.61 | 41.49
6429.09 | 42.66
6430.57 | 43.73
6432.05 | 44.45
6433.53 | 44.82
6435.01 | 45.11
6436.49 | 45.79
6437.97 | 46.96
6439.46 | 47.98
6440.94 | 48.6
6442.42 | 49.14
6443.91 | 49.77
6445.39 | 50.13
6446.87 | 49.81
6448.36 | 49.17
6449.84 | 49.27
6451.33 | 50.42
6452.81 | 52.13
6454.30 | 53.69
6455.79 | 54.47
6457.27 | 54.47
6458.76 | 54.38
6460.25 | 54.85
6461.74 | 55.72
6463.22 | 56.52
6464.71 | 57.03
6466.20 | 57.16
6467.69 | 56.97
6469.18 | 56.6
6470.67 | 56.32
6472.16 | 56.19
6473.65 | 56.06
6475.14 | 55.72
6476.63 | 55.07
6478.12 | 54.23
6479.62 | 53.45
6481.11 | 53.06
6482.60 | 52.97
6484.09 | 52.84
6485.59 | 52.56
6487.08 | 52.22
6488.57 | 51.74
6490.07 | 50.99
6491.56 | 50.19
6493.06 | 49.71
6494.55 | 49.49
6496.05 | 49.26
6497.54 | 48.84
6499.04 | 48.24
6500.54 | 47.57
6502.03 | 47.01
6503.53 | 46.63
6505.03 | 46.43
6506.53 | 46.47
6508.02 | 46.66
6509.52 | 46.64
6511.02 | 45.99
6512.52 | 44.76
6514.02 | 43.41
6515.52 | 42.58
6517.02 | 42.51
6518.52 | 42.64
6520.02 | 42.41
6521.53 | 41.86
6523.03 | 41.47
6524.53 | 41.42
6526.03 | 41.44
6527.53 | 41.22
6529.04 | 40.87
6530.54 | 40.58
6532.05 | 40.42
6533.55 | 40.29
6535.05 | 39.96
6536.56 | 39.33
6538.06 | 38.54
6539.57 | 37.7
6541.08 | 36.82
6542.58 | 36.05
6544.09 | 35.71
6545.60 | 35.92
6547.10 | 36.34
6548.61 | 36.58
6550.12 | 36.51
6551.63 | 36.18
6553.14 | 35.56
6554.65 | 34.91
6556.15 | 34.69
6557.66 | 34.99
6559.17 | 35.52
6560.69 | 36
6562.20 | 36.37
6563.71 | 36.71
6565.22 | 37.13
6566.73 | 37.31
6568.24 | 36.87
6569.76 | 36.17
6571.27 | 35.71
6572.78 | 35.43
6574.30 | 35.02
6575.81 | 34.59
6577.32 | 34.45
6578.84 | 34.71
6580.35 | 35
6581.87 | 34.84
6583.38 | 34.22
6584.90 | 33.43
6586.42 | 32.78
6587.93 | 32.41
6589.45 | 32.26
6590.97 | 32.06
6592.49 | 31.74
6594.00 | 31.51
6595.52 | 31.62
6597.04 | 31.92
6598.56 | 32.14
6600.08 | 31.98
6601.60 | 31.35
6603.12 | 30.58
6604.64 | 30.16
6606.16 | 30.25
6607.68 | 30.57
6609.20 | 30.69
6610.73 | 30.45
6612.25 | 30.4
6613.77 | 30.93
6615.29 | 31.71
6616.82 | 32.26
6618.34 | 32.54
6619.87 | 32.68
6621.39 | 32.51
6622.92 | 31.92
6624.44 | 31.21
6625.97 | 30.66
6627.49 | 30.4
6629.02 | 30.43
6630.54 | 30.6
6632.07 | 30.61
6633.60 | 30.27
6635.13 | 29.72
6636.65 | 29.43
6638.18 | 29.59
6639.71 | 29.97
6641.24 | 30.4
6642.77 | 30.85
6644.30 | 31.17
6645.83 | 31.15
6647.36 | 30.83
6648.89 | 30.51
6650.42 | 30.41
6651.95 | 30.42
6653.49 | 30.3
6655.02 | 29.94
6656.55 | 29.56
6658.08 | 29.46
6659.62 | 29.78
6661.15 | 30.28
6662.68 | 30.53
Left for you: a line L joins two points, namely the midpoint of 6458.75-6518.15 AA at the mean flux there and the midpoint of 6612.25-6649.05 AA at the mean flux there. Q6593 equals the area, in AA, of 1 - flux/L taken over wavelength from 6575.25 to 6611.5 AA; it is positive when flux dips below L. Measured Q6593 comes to 3.9 AA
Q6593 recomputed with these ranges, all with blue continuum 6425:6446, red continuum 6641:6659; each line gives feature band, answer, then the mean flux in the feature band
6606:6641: 1.5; 30.9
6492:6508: -2.7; 48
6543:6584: 1.0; 35.7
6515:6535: -1.1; 41.5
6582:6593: 0.6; 32.8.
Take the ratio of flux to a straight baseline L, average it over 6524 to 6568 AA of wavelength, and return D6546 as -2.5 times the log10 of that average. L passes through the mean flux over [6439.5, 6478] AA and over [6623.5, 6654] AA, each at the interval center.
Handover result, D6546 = 0.13 mag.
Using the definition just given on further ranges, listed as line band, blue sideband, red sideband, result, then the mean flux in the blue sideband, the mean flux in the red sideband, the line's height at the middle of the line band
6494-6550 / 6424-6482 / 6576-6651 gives 0.01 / 50.9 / 31.5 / 42.6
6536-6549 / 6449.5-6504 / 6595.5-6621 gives 0.14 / 52.9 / 31.3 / 42.1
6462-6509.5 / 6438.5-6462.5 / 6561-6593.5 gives -0.11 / 51.5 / 34.7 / 46.8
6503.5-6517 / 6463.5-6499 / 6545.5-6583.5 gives 0.05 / 53.3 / 35.7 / 47.2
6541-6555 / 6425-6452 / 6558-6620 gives 0.03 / 46.6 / 33.3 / 36.9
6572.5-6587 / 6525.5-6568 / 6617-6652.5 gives 0.02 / 37.5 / 30.8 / 35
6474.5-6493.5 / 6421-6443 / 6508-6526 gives -0.20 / 44.3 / 43.3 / 43.7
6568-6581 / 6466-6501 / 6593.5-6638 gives 0.08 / 52.8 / 31.1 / 37.8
